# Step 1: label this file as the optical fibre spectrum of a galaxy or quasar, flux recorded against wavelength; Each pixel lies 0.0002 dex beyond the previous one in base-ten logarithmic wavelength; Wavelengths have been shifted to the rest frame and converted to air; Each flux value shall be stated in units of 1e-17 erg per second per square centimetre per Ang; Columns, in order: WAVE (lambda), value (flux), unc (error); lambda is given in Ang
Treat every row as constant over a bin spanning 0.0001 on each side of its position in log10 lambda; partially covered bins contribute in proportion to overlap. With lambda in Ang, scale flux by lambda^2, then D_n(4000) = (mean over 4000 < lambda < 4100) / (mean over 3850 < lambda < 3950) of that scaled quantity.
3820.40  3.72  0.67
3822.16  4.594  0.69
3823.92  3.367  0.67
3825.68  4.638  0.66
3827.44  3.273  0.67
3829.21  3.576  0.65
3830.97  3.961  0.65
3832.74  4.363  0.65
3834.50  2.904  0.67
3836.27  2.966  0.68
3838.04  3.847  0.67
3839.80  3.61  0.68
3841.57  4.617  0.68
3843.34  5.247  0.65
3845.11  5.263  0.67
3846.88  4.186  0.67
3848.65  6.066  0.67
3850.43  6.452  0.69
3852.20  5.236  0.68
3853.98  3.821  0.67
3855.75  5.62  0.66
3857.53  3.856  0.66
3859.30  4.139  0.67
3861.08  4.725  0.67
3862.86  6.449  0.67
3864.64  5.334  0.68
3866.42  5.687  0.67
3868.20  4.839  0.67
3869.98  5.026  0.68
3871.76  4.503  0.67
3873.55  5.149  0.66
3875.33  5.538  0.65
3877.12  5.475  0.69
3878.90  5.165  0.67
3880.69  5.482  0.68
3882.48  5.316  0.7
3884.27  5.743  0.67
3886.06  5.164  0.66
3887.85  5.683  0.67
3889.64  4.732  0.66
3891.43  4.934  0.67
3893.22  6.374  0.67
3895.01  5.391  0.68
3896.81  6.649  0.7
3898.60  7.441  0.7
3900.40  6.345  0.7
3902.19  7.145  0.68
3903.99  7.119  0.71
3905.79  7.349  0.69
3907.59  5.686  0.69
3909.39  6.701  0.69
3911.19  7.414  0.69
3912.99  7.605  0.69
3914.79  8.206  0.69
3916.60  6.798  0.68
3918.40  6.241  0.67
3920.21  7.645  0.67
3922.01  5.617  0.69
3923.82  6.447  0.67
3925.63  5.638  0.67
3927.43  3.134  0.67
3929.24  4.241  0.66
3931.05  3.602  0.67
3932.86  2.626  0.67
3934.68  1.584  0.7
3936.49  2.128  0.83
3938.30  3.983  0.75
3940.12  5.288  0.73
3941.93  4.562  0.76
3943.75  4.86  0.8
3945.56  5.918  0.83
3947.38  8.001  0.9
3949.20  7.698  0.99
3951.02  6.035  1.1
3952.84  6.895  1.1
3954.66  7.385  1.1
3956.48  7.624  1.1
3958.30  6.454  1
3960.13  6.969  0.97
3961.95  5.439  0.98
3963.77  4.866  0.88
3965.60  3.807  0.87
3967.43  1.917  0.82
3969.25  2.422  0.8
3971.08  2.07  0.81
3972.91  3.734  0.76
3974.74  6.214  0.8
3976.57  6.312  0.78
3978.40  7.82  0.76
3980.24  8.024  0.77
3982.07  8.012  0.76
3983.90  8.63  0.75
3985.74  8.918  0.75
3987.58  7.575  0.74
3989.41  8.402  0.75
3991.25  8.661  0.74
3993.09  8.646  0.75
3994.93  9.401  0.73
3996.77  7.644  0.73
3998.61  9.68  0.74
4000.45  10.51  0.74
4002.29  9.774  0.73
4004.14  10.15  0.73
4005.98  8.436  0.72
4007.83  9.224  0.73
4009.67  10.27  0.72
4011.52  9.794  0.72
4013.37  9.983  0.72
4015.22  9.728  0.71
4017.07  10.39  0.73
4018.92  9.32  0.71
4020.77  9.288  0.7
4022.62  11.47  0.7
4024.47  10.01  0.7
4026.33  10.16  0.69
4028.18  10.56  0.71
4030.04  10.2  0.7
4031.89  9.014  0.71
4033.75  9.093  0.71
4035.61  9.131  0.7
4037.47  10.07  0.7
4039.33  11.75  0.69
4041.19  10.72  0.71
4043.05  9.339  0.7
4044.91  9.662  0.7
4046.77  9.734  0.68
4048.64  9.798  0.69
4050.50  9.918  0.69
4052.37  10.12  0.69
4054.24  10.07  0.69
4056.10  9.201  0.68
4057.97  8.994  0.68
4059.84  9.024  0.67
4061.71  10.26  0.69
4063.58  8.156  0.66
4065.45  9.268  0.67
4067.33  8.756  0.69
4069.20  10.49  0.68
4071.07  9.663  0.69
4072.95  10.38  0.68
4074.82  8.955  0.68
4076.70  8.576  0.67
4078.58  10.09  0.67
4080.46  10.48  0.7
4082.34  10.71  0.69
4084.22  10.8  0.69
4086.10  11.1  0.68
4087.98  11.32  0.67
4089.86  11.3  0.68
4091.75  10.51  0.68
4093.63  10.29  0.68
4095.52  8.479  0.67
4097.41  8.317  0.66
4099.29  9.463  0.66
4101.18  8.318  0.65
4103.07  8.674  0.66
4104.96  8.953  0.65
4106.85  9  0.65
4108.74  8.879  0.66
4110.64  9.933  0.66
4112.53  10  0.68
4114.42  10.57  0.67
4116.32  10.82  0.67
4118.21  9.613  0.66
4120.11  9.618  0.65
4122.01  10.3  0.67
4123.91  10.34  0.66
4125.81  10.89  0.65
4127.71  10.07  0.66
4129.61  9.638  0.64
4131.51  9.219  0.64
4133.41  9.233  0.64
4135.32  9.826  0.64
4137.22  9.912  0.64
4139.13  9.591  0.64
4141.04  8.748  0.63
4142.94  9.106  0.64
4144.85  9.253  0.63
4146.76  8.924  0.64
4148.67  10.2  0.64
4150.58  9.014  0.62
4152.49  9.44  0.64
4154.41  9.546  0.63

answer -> 1.9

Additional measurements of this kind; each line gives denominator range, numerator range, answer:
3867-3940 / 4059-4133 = 1.94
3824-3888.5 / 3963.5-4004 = 1.58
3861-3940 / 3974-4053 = 1.79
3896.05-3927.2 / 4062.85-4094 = 1.62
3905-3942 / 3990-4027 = 1.87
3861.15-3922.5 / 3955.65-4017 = 1.31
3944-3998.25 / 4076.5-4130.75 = 1.60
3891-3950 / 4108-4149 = 1.88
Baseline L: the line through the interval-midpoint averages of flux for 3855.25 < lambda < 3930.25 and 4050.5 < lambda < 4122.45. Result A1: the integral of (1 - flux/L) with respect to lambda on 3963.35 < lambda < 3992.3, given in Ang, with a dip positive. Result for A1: 5.6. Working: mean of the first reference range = 5.8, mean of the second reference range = 9.72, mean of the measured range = 6.12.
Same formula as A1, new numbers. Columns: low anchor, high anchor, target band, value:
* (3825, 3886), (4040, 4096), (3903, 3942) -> 5.3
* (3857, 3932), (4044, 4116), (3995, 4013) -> -3.2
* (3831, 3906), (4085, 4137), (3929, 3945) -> 7.0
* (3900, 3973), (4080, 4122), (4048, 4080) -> -2.3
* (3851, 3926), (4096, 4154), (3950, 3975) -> 6.7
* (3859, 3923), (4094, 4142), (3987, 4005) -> -3.4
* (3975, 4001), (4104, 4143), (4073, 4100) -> -2.0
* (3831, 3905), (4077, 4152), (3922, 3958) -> 7.6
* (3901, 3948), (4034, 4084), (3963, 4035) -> -2.1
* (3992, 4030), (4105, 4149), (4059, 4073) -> 0.4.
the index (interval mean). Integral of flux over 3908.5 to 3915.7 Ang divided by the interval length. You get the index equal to 7.48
